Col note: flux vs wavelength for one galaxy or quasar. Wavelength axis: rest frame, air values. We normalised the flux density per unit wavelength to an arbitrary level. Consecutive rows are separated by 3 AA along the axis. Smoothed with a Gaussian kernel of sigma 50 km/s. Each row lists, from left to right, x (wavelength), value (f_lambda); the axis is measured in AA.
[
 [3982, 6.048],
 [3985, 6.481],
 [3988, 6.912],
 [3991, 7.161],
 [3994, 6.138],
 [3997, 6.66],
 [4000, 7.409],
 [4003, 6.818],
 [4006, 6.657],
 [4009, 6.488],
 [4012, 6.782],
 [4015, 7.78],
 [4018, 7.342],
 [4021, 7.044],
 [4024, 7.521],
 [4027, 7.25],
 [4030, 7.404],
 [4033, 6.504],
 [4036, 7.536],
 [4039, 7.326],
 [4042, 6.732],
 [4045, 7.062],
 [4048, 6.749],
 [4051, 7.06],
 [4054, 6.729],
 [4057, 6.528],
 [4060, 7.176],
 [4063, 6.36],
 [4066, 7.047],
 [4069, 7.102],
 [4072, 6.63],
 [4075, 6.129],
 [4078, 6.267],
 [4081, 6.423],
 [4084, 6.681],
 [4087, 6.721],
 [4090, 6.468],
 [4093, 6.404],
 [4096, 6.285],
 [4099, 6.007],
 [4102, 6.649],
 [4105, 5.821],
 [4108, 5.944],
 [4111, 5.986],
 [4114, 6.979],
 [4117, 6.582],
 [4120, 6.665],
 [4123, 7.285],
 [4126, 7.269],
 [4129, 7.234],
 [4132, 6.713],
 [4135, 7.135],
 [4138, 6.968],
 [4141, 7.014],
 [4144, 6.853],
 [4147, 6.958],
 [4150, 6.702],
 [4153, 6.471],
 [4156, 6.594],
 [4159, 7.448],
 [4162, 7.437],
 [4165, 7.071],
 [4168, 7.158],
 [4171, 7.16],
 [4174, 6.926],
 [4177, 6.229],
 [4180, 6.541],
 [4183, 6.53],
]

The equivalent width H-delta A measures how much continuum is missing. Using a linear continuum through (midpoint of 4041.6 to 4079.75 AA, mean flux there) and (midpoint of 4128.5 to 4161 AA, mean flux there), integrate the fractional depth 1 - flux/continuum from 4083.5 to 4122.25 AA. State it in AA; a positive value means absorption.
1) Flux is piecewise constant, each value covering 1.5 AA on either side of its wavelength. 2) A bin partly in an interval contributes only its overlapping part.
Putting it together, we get 2.4 AA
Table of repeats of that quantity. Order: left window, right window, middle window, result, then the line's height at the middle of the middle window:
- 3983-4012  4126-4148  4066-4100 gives 2.0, 6.9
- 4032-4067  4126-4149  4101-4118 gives 1.6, 6.97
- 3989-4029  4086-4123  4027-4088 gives -1.0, 6.7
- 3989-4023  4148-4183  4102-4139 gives 1.0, 6.89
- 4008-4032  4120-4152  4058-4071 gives 0.4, 7.12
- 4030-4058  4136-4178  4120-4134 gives -0.3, 6.94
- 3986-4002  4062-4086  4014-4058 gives -2.6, 6.71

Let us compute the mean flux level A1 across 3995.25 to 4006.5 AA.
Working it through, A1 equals 6.89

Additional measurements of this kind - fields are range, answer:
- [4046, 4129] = 6.61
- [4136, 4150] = 6.93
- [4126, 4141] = 7.04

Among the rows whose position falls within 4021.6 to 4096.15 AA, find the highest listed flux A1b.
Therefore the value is 7.536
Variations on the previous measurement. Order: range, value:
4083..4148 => 7.285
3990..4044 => 7.78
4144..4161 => 7.448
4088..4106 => 6.649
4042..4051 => 7.062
